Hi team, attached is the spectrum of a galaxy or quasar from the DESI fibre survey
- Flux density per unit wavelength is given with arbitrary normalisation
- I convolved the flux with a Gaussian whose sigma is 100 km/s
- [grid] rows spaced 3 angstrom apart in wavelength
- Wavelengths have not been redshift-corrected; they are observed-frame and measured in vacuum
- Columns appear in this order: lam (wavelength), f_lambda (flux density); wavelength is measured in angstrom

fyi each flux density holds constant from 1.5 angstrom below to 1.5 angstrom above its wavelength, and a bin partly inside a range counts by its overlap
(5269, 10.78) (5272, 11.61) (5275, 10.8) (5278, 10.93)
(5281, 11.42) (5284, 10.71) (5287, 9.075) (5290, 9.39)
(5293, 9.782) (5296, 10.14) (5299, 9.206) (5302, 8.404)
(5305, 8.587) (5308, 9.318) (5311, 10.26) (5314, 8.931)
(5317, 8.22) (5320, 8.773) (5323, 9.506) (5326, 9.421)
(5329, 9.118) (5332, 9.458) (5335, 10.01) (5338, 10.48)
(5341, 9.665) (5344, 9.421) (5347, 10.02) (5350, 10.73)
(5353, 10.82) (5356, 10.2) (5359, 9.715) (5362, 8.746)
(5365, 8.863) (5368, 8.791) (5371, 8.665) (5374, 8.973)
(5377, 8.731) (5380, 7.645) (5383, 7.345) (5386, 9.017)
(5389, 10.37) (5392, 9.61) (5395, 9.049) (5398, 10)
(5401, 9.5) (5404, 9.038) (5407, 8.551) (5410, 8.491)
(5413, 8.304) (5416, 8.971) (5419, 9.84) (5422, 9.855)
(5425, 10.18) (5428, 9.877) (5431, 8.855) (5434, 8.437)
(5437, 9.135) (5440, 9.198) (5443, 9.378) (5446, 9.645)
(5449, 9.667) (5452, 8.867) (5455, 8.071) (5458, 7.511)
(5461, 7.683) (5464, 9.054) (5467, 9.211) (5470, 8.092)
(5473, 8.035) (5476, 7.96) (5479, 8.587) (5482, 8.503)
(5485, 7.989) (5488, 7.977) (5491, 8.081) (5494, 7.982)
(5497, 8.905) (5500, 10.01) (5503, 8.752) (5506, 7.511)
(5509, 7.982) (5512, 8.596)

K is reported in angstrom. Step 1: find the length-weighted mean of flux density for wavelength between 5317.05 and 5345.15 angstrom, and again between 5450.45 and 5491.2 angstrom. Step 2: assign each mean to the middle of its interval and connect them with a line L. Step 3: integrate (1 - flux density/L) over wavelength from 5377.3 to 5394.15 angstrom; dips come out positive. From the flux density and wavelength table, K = 0.4 angstrom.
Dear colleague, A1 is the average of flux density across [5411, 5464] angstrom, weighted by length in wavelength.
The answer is 9.02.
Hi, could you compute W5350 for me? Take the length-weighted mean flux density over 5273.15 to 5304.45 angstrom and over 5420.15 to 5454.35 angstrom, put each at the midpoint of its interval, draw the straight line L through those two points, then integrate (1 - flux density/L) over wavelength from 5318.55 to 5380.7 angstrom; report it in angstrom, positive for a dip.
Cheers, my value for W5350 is 1.7 angstrom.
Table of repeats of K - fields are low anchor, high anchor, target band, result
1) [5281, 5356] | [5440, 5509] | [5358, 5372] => 0.52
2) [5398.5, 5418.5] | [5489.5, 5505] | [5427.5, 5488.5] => 1.09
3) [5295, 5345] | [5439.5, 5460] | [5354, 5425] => -0.07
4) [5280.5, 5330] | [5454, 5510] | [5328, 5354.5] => -2.36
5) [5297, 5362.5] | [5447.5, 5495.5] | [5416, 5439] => -1.90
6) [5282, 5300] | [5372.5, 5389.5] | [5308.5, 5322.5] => 0.53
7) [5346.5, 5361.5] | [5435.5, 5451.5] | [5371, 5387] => 2.61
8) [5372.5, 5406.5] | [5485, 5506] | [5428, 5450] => -1.14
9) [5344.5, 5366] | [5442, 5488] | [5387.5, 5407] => -0.33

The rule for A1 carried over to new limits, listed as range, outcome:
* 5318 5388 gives 9.31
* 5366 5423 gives 8.98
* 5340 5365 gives 9.86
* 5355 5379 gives 9.03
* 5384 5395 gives 9.48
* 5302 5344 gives 9.33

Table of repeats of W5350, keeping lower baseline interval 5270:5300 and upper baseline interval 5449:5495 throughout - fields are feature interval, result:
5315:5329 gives 1.3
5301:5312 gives 1.1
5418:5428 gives -1.3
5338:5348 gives -0.1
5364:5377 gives 0.8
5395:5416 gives 0.1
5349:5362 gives -0.8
